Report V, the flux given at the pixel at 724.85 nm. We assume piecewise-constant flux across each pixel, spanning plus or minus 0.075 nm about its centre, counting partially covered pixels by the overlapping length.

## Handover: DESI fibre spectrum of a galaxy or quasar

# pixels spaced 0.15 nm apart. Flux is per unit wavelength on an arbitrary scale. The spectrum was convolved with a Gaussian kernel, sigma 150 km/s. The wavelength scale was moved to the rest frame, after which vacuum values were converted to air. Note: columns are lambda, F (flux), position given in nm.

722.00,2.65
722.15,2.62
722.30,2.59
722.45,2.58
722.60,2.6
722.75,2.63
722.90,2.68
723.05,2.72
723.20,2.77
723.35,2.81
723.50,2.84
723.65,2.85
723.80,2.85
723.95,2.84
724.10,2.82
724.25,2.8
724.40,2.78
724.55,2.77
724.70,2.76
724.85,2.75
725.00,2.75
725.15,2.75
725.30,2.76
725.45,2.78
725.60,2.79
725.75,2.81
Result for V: 2.75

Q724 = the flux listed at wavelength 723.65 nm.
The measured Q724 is 2.85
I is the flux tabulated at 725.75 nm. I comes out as 2.81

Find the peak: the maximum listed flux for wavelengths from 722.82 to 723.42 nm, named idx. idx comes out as 2.81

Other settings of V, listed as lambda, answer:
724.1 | 2.82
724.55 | 2.77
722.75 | 2.63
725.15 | 2.75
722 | 2.65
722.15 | 2.62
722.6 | 2.6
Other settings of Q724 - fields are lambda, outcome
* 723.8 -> 2.85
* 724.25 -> 2.8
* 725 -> 2.75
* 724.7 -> 2.76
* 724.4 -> 2.78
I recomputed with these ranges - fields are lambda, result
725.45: 2.78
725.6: 2.79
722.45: 2.58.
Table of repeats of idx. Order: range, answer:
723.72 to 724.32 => 2.85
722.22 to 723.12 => 2.72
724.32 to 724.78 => 2.78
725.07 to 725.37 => 2.76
